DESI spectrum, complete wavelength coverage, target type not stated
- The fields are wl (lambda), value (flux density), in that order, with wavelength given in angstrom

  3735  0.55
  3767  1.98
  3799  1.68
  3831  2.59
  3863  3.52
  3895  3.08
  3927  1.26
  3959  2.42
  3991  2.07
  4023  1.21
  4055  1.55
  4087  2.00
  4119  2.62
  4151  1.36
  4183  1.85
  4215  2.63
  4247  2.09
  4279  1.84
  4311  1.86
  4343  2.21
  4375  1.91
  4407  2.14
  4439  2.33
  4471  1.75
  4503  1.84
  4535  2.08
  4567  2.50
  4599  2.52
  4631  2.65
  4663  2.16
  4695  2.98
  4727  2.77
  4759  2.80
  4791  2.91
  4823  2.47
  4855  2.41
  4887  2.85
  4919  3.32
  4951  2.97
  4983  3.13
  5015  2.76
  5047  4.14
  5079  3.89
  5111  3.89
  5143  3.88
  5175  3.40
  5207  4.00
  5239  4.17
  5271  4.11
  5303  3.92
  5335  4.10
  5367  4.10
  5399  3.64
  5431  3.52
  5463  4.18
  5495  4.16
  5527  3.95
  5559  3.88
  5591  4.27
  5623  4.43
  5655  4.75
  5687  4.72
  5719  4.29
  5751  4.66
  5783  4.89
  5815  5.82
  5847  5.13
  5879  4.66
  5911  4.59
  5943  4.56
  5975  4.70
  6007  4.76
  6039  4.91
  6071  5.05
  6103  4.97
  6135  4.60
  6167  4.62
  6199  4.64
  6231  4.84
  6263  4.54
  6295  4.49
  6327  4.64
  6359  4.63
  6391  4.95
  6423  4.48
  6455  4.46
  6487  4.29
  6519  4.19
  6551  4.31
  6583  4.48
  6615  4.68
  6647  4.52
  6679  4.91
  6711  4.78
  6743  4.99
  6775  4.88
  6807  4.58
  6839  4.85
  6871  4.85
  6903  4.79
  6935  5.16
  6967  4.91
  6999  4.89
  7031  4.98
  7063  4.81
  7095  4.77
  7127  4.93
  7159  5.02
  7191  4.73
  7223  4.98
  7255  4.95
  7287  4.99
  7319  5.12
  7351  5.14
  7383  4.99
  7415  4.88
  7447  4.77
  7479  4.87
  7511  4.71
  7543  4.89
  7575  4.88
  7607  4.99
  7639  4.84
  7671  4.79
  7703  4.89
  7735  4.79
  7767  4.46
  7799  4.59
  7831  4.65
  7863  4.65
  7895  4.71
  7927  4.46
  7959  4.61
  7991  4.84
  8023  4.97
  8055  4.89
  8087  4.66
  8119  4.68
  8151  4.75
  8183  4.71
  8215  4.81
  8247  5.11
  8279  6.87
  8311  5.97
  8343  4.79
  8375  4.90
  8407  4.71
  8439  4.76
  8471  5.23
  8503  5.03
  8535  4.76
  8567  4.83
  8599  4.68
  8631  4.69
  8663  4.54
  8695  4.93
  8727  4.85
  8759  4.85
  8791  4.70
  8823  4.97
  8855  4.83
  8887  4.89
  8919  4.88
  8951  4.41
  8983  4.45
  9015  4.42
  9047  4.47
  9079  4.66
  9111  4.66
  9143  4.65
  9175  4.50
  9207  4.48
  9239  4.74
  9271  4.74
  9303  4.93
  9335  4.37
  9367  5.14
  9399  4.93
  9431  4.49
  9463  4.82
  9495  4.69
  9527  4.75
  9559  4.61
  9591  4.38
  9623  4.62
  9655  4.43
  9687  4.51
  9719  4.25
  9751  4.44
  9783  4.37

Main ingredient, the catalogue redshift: 0.26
